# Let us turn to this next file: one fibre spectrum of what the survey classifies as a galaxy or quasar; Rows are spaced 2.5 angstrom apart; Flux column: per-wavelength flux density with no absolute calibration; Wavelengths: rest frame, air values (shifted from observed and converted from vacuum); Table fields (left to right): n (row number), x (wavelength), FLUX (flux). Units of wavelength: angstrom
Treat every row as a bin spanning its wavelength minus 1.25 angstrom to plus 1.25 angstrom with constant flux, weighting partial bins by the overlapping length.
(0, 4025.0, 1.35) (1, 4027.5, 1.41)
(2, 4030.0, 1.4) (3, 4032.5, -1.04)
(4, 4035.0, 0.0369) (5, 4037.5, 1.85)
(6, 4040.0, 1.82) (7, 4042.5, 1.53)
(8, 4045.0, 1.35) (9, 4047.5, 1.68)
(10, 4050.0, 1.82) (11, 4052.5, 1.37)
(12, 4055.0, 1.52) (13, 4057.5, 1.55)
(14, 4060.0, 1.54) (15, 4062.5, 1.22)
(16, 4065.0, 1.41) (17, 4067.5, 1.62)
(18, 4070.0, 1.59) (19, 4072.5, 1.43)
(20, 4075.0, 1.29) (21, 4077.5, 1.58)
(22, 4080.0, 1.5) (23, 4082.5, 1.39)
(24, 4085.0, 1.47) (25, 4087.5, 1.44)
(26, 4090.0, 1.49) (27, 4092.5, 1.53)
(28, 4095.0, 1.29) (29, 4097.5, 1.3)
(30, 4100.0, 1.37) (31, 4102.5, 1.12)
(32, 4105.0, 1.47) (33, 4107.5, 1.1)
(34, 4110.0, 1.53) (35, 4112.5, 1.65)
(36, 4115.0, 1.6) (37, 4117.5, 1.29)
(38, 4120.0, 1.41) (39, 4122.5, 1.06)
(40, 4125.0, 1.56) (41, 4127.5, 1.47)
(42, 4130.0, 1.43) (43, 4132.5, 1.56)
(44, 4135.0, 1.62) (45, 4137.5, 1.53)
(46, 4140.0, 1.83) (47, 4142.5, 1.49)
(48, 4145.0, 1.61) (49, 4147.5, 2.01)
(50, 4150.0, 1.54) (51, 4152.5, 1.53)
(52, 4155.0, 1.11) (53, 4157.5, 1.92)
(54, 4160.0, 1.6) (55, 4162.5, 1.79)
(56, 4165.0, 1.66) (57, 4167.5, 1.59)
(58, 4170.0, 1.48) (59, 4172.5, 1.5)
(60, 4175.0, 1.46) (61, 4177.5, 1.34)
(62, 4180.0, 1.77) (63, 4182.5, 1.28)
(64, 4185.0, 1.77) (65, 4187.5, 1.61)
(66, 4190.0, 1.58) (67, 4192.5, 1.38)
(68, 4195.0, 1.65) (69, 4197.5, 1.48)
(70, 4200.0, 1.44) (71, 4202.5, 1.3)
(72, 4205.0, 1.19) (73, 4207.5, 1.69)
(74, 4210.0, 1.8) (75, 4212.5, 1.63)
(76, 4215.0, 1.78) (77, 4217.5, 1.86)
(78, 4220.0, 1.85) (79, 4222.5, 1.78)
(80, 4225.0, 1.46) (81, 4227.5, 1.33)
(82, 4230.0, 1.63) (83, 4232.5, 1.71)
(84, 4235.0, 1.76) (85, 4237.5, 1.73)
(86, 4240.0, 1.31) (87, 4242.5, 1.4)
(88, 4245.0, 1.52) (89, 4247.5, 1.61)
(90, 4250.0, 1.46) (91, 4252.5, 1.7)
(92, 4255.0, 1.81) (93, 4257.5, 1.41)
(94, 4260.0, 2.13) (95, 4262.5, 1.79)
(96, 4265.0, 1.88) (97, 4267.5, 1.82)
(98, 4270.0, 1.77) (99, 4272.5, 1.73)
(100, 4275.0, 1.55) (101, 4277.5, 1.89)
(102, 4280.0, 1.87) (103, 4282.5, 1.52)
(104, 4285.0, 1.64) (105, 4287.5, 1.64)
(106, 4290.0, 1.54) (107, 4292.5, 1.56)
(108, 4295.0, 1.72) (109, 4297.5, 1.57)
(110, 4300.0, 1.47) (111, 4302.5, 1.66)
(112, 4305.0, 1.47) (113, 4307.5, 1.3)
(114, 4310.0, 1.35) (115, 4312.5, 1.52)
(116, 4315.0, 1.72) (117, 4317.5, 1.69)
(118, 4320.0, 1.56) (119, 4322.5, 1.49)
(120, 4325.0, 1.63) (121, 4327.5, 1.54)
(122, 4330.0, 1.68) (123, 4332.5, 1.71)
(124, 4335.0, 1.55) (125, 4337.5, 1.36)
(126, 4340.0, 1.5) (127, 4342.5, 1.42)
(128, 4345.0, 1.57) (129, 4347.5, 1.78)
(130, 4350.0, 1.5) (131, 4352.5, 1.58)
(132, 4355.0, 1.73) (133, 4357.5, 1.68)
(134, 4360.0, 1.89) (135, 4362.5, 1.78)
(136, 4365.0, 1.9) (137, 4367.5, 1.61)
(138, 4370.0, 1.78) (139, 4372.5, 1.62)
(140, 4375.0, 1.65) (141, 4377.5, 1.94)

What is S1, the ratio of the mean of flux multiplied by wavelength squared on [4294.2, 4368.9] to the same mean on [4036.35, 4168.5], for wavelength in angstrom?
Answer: 1.18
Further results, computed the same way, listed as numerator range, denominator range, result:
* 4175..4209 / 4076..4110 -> 1.13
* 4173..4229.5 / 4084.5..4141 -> 1.14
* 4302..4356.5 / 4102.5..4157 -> 1.15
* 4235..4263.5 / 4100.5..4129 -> 1.25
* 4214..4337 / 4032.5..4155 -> 1.24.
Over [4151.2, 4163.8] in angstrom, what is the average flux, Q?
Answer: 1.59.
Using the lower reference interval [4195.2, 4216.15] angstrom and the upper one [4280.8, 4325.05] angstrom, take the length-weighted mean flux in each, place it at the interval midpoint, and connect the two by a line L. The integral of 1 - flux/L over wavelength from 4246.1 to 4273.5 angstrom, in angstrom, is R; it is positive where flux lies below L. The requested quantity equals -3.24 angstrom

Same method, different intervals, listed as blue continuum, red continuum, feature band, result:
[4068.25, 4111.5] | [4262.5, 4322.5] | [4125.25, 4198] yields -4.2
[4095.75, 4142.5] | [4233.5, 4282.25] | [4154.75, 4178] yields -0.7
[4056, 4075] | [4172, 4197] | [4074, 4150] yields 1.3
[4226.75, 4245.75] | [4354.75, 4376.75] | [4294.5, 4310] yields 1.3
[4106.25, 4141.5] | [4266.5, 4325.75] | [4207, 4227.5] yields -2.1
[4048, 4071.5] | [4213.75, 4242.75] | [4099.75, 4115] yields 1.6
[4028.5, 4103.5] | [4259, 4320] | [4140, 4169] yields -3.2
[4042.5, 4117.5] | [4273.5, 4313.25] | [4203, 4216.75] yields -0.7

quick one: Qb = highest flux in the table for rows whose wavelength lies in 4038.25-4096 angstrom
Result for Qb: 1.82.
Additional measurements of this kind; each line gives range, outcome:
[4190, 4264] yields 2.13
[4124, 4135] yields 1.62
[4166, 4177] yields 1.59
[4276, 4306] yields 1.89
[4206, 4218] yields 1.86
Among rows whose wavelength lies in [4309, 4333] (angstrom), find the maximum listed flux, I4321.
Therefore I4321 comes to 1.72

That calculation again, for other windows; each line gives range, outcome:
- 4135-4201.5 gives 2.01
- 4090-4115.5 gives 1.65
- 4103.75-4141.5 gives 1.83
